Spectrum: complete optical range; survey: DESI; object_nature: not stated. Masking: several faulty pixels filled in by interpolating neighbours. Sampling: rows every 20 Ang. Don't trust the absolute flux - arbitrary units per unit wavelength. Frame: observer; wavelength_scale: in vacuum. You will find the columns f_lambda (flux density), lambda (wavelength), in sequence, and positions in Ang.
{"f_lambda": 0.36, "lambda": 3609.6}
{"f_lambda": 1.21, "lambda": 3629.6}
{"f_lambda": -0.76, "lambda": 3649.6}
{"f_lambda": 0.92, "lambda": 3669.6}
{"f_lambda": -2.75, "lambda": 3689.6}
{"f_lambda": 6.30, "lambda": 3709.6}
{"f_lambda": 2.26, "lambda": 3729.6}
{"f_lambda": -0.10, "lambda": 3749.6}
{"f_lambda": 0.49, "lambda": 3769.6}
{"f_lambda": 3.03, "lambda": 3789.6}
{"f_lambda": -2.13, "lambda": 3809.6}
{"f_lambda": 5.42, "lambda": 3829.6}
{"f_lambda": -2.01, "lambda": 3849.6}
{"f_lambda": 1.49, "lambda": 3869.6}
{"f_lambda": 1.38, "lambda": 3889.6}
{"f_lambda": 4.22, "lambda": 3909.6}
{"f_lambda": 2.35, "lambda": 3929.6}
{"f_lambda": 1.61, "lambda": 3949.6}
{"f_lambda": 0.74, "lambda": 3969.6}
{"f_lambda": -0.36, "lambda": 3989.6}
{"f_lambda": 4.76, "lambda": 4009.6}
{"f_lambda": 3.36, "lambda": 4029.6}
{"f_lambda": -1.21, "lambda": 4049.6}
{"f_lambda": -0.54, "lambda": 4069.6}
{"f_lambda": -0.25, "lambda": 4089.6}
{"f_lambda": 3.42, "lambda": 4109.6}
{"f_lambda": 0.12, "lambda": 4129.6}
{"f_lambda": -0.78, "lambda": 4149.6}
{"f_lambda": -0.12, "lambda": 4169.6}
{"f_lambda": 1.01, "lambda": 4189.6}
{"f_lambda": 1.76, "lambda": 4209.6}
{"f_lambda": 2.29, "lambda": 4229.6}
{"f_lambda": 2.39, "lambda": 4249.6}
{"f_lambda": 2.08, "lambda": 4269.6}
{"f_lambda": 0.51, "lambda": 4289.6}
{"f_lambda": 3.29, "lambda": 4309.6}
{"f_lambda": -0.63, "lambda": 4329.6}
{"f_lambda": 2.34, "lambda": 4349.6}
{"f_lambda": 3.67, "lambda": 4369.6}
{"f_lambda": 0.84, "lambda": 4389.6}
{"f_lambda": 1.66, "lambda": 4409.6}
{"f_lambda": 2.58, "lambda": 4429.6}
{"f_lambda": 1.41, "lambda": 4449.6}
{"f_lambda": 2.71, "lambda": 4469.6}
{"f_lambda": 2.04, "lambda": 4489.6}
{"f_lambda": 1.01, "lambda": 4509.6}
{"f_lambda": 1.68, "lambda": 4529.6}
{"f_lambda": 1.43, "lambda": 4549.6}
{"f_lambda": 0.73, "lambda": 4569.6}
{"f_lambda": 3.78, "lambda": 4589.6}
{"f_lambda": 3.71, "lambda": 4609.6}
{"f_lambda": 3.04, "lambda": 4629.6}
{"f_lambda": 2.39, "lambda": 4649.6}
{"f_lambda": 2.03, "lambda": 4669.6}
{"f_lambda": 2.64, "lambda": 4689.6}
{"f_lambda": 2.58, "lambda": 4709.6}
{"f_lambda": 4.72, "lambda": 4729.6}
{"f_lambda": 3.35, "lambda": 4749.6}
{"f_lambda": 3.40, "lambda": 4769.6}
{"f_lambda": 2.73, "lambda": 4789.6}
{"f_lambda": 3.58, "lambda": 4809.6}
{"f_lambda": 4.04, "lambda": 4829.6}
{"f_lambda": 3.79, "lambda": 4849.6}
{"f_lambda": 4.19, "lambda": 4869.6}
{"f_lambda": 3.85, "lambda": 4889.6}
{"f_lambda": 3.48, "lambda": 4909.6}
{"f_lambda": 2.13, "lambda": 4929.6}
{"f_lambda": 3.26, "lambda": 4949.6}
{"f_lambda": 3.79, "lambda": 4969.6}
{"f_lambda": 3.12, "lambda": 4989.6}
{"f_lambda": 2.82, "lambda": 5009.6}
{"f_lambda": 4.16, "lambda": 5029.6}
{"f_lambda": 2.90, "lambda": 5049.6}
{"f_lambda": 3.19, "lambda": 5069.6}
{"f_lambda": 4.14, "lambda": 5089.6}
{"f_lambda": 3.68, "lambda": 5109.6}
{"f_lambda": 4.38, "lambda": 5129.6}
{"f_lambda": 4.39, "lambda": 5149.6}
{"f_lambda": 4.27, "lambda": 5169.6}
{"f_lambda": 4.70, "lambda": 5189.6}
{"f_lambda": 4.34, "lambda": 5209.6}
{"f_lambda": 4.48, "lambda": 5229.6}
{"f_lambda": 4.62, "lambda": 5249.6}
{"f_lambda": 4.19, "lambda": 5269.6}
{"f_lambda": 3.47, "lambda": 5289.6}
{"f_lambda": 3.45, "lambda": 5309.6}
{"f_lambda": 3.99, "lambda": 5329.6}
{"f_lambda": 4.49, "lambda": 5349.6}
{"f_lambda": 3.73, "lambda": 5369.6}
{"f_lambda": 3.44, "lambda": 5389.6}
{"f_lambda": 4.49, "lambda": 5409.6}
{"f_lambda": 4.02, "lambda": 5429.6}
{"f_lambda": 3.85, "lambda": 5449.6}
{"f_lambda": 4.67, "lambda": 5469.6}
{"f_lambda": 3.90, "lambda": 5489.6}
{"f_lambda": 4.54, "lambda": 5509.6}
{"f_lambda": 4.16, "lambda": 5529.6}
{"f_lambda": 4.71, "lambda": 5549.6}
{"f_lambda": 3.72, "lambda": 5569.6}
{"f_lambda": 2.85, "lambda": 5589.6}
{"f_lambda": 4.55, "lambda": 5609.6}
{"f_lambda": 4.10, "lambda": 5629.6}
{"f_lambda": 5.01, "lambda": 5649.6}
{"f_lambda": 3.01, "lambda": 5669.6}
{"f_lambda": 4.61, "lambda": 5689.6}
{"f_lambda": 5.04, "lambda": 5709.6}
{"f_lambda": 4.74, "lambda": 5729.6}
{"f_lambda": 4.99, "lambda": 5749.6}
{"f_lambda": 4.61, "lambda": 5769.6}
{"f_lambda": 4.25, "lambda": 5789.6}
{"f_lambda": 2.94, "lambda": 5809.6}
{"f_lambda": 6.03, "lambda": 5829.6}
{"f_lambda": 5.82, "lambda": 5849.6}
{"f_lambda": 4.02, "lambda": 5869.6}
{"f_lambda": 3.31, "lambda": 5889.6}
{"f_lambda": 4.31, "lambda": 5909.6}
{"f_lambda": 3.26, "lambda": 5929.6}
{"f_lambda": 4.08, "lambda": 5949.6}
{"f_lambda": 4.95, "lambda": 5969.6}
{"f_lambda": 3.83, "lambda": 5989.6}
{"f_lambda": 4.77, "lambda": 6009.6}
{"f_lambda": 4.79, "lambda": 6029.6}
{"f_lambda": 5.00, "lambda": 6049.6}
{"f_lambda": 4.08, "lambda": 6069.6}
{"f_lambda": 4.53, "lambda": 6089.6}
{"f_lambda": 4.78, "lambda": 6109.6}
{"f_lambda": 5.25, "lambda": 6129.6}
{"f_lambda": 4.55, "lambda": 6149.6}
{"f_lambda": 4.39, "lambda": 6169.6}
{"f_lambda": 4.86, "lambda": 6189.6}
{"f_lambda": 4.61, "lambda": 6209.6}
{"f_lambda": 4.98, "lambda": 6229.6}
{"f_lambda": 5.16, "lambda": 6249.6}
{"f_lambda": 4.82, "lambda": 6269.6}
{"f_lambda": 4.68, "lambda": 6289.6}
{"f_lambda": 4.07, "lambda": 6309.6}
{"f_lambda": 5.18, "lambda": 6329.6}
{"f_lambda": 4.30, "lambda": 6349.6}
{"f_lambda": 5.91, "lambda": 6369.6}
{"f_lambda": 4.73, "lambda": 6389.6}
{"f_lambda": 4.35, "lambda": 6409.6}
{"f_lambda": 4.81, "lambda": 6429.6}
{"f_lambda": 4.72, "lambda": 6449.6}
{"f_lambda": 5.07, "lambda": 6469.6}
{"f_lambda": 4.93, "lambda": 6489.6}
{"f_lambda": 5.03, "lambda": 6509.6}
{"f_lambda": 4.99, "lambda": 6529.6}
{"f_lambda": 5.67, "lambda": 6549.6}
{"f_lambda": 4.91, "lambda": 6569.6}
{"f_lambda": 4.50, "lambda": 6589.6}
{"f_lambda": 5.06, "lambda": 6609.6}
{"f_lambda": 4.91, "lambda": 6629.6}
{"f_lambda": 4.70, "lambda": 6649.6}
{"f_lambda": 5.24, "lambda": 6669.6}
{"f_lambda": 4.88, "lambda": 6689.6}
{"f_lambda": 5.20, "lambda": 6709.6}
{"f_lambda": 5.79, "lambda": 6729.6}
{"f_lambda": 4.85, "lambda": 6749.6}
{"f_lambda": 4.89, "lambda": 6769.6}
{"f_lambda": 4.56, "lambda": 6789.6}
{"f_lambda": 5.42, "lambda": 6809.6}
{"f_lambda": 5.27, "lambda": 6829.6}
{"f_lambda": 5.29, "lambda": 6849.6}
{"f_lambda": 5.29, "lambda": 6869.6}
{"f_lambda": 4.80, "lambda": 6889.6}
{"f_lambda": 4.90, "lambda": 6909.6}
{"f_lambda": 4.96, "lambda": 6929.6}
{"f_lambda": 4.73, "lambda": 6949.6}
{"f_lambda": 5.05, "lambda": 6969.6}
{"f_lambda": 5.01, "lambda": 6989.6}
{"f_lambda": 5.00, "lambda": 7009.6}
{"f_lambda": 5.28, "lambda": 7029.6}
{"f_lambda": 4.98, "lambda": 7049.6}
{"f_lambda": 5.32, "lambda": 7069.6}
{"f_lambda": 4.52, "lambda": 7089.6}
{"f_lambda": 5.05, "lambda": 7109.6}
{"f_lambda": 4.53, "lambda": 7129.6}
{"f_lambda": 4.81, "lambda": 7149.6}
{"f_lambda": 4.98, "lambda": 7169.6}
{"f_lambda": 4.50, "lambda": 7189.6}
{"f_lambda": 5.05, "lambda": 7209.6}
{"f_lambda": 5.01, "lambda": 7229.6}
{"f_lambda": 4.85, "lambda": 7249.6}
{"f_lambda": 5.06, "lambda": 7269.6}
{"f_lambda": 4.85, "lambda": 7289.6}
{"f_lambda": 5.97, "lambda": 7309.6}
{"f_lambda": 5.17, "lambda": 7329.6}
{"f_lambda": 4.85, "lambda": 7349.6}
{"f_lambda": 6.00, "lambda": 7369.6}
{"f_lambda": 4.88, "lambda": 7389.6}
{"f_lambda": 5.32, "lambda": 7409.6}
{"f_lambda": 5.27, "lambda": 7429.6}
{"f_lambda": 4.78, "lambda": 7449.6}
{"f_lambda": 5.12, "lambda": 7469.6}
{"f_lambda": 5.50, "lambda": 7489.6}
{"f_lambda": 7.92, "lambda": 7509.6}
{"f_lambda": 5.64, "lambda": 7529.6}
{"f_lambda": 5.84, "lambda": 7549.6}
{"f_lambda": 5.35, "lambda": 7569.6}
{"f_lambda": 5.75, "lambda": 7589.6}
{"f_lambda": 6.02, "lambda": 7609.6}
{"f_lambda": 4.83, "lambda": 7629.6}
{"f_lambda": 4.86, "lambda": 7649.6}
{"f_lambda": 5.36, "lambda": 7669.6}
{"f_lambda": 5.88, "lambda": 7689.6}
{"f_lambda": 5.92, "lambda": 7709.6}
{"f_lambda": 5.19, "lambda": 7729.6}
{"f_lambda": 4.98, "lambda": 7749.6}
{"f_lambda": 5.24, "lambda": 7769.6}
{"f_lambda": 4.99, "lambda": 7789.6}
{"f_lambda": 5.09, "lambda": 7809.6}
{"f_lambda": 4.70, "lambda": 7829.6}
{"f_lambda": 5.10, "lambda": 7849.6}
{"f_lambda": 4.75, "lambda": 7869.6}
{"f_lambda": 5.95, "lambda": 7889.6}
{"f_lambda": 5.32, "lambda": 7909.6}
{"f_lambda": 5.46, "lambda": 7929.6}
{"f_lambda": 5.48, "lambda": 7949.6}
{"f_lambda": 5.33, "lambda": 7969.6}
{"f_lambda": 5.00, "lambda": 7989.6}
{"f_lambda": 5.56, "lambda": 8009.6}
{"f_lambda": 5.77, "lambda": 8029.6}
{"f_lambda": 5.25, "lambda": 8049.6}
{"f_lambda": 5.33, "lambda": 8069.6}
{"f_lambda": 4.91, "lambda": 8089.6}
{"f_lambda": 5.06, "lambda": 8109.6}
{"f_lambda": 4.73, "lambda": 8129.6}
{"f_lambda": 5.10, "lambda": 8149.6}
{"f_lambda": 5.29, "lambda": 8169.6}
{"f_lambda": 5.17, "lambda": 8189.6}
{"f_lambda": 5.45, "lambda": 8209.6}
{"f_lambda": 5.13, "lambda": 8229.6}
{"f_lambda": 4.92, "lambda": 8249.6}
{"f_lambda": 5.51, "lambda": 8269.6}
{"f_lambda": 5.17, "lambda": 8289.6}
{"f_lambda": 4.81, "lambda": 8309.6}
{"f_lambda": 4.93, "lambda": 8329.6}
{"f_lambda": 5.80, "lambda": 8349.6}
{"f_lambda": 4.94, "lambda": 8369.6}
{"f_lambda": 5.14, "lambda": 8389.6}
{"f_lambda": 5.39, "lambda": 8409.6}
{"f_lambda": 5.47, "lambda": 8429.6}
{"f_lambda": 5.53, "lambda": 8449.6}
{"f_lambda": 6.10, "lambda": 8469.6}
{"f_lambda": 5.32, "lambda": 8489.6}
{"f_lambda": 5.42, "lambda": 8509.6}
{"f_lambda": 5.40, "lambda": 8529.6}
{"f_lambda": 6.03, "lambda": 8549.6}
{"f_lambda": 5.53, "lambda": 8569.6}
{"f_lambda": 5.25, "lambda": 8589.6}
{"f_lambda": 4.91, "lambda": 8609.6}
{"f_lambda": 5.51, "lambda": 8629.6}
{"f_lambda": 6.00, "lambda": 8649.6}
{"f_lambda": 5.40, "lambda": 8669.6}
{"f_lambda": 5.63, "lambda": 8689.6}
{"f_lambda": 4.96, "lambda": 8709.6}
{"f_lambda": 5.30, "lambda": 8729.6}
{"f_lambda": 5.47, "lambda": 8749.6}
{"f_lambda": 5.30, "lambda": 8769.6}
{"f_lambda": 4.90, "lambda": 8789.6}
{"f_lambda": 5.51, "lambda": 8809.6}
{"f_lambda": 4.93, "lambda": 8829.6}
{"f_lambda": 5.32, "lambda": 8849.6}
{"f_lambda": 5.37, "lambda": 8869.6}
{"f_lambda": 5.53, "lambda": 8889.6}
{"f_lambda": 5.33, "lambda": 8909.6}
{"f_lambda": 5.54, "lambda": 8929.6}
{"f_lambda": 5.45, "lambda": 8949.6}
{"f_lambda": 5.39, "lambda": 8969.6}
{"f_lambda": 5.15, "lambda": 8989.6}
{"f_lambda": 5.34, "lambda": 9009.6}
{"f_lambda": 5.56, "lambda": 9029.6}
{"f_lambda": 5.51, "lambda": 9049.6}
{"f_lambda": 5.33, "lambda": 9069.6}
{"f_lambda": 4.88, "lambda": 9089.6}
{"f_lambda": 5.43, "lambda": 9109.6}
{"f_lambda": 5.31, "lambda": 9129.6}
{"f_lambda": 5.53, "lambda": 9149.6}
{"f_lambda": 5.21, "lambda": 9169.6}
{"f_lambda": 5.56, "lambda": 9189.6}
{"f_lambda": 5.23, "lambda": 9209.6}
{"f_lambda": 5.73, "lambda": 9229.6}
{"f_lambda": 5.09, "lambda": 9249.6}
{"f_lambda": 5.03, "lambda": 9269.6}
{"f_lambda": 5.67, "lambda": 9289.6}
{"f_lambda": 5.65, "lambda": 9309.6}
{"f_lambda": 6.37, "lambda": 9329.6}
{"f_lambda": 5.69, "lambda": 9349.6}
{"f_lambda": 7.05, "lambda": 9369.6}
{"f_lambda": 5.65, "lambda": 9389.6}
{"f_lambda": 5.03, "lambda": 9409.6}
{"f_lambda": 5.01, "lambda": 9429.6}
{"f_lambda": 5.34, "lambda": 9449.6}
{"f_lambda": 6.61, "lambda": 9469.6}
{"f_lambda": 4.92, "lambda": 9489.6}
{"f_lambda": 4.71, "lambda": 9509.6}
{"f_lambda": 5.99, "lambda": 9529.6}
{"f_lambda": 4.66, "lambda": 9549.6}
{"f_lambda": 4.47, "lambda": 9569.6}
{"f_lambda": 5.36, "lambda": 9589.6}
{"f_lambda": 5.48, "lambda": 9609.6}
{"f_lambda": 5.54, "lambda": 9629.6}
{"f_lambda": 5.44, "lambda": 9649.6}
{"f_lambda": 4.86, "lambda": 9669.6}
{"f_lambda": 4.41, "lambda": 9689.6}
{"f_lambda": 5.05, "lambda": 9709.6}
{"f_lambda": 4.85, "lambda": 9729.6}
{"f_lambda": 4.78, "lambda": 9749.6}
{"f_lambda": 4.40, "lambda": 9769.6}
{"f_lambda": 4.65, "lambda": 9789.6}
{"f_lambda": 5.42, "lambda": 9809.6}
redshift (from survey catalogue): 0.145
